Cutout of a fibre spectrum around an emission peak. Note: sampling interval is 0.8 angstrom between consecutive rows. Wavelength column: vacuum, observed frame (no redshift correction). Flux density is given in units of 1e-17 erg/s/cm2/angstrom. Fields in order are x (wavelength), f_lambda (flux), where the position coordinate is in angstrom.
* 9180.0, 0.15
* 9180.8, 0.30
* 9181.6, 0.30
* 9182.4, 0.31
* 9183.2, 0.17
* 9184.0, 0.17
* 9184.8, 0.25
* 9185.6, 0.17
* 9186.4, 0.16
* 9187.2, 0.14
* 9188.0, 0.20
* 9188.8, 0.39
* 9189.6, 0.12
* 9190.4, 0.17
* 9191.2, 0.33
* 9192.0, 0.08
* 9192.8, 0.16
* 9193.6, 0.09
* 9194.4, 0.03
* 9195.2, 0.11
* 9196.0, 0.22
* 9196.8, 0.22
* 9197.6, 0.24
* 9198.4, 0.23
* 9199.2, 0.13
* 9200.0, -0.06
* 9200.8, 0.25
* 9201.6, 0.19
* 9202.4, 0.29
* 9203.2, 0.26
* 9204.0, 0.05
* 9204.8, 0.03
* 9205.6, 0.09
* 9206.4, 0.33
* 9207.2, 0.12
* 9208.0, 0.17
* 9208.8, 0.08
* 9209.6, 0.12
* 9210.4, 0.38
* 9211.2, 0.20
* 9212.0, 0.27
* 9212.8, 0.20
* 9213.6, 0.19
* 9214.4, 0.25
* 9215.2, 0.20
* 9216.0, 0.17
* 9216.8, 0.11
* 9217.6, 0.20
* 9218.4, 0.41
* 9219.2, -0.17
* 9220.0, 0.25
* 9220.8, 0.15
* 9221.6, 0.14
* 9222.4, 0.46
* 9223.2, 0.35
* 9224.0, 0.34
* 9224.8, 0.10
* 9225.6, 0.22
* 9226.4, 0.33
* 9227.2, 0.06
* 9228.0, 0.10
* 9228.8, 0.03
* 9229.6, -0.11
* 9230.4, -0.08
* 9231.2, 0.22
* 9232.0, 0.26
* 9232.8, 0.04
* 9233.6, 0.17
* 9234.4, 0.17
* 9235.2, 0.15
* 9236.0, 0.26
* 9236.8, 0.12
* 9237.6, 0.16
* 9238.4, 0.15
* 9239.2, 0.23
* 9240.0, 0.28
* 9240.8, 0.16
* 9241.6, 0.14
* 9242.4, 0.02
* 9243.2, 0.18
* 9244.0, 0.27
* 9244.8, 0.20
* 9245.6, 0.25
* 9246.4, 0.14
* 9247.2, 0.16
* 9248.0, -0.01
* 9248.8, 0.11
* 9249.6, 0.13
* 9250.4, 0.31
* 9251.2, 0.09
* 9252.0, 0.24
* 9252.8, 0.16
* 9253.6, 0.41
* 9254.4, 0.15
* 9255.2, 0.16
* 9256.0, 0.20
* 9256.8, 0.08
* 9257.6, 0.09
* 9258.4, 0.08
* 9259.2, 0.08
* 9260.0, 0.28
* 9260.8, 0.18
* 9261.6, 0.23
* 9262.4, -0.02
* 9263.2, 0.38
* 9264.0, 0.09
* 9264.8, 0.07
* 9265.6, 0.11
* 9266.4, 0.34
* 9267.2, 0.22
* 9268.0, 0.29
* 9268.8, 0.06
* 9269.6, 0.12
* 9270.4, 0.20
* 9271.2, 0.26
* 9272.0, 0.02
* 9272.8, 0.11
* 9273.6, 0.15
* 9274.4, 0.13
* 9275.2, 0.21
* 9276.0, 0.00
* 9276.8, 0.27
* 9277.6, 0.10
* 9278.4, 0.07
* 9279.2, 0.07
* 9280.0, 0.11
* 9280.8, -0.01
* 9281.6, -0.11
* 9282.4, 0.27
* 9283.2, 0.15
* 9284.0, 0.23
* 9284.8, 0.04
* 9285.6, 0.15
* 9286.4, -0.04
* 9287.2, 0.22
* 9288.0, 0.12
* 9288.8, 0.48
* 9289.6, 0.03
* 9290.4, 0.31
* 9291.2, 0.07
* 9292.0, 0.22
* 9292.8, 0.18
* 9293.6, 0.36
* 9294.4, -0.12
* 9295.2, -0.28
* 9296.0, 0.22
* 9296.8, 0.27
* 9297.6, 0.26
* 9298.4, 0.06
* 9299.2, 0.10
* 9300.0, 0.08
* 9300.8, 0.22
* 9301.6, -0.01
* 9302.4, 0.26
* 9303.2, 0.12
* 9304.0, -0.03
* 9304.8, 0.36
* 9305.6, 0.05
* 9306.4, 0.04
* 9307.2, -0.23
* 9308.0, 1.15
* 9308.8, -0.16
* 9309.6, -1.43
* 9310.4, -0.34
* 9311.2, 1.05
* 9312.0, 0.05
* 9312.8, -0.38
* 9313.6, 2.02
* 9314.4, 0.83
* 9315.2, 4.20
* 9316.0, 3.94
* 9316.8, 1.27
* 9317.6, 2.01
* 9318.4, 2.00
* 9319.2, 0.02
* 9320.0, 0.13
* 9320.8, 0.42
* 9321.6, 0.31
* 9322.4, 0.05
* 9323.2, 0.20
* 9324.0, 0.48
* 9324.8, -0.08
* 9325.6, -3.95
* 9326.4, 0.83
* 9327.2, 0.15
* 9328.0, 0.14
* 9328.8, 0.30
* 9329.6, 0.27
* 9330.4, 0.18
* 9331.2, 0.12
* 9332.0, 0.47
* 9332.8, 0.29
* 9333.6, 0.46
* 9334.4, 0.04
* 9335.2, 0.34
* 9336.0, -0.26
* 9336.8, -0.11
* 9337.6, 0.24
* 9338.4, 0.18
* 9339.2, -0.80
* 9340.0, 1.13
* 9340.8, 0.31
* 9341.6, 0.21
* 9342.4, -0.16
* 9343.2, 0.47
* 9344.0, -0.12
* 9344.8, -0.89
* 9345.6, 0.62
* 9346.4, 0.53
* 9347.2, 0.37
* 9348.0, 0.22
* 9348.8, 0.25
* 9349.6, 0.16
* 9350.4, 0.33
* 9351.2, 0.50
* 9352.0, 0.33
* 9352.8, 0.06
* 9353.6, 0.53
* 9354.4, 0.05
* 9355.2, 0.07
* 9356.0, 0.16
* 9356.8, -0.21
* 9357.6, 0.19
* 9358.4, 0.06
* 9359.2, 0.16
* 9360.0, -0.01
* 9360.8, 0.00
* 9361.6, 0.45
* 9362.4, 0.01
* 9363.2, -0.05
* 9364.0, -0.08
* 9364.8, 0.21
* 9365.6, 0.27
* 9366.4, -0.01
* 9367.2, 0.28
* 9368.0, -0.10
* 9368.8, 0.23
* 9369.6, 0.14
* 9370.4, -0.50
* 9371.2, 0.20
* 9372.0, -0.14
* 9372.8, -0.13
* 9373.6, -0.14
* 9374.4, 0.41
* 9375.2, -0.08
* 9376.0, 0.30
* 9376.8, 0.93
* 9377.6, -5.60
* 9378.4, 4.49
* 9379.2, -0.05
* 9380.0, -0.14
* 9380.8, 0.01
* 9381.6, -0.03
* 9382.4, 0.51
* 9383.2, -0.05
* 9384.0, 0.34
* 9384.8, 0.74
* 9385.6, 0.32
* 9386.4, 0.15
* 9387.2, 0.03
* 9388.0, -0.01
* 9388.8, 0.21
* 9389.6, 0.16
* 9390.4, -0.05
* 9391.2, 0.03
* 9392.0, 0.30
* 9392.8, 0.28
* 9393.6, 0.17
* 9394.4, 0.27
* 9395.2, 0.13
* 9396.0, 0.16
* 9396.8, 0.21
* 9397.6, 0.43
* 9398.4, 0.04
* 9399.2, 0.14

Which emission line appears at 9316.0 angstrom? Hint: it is H-beta 4861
